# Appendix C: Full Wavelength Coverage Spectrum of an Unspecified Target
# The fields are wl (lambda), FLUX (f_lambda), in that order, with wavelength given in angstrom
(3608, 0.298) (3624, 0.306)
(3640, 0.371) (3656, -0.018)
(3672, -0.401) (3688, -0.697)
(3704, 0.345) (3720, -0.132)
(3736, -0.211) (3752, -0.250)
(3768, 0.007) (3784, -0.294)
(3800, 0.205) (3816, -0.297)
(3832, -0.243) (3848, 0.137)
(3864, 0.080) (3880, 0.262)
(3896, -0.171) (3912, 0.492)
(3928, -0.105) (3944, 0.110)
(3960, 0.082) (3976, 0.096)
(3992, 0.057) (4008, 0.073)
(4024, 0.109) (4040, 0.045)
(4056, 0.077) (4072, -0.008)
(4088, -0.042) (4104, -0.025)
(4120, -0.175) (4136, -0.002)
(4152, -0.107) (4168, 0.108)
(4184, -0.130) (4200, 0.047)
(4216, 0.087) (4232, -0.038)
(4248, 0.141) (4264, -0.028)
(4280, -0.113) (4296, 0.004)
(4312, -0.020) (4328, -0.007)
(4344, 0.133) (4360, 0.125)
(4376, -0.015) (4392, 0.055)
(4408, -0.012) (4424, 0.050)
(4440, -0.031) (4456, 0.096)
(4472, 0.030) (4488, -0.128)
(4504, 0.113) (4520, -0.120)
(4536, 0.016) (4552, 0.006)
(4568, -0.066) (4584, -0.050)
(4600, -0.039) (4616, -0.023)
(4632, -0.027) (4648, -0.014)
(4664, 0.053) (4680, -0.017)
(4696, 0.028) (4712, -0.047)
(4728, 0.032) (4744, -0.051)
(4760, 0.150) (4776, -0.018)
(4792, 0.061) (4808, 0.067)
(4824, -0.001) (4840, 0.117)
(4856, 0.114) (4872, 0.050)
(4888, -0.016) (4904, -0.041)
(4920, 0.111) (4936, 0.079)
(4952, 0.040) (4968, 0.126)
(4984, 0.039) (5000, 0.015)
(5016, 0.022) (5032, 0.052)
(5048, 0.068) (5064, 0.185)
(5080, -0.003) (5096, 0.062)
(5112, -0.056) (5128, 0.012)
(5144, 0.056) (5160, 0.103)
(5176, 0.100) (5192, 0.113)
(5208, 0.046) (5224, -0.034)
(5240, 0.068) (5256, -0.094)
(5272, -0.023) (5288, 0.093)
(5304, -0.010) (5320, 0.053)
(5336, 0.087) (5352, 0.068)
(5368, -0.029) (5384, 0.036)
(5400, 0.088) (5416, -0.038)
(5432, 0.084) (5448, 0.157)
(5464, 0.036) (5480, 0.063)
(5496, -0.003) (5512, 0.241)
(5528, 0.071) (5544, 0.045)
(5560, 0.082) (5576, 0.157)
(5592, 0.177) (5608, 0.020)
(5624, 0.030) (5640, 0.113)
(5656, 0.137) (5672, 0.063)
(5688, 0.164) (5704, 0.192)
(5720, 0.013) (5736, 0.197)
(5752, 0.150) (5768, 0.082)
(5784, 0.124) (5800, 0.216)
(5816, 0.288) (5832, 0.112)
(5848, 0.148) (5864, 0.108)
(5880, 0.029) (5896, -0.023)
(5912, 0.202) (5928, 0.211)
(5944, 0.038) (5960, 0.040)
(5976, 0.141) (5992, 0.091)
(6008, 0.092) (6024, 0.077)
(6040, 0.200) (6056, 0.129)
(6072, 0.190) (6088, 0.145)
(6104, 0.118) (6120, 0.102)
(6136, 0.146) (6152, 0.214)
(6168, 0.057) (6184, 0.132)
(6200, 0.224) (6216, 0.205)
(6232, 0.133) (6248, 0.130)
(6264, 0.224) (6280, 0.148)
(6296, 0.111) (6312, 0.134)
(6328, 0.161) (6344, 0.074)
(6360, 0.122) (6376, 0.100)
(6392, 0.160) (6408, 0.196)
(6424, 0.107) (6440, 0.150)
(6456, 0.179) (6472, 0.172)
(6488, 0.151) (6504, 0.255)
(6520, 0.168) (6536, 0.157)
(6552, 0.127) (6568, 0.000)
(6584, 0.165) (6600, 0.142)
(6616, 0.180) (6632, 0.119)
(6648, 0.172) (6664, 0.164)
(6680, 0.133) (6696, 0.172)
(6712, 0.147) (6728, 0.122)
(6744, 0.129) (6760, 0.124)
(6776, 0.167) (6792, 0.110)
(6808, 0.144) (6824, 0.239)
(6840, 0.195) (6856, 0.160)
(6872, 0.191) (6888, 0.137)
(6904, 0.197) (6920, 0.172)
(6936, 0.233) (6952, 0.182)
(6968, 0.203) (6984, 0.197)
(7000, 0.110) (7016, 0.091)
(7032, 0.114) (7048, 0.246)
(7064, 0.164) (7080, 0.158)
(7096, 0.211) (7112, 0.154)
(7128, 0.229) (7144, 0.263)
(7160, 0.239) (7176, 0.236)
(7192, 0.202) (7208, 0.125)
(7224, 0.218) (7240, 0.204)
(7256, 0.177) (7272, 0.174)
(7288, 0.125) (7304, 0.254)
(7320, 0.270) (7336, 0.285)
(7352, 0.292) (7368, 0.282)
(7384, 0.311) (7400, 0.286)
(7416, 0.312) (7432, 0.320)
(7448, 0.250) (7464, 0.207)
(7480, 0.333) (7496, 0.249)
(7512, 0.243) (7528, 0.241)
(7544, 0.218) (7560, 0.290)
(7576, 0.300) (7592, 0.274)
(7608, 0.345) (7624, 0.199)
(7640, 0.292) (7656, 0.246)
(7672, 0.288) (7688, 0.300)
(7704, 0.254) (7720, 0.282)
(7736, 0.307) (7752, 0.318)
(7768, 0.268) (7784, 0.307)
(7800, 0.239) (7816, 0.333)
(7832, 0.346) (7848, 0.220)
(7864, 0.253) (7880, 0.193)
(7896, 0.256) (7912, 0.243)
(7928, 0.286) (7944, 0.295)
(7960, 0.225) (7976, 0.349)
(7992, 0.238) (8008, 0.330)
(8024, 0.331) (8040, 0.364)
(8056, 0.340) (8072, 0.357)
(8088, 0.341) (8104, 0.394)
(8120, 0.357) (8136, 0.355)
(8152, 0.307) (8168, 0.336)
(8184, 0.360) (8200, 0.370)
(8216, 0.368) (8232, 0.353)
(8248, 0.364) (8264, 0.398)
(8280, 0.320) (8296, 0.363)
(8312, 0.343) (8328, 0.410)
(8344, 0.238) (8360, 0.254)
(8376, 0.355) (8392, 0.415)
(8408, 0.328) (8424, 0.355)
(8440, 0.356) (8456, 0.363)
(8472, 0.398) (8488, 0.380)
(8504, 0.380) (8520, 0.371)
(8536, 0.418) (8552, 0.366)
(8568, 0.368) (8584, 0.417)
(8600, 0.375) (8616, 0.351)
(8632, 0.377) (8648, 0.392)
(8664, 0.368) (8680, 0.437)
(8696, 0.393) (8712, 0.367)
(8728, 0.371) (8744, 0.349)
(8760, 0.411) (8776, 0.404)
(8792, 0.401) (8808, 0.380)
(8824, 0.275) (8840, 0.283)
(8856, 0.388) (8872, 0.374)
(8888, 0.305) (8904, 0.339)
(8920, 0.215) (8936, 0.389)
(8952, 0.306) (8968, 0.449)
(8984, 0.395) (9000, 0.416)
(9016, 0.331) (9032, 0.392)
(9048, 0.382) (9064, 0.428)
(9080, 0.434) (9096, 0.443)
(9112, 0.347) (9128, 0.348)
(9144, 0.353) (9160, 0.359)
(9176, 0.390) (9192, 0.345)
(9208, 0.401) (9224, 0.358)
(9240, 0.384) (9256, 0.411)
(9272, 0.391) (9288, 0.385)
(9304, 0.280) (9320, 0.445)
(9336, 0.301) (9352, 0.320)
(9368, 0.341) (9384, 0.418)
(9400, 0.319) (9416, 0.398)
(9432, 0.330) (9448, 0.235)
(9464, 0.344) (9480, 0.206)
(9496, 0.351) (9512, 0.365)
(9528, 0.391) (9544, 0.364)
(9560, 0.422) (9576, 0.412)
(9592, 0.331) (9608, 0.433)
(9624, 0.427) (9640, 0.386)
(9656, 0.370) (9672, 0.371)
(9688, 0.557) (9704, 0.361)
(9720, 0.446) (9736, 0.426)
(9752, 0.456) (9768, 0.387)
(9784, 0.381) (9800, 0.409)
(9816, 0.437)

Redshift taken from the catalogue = 0.83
